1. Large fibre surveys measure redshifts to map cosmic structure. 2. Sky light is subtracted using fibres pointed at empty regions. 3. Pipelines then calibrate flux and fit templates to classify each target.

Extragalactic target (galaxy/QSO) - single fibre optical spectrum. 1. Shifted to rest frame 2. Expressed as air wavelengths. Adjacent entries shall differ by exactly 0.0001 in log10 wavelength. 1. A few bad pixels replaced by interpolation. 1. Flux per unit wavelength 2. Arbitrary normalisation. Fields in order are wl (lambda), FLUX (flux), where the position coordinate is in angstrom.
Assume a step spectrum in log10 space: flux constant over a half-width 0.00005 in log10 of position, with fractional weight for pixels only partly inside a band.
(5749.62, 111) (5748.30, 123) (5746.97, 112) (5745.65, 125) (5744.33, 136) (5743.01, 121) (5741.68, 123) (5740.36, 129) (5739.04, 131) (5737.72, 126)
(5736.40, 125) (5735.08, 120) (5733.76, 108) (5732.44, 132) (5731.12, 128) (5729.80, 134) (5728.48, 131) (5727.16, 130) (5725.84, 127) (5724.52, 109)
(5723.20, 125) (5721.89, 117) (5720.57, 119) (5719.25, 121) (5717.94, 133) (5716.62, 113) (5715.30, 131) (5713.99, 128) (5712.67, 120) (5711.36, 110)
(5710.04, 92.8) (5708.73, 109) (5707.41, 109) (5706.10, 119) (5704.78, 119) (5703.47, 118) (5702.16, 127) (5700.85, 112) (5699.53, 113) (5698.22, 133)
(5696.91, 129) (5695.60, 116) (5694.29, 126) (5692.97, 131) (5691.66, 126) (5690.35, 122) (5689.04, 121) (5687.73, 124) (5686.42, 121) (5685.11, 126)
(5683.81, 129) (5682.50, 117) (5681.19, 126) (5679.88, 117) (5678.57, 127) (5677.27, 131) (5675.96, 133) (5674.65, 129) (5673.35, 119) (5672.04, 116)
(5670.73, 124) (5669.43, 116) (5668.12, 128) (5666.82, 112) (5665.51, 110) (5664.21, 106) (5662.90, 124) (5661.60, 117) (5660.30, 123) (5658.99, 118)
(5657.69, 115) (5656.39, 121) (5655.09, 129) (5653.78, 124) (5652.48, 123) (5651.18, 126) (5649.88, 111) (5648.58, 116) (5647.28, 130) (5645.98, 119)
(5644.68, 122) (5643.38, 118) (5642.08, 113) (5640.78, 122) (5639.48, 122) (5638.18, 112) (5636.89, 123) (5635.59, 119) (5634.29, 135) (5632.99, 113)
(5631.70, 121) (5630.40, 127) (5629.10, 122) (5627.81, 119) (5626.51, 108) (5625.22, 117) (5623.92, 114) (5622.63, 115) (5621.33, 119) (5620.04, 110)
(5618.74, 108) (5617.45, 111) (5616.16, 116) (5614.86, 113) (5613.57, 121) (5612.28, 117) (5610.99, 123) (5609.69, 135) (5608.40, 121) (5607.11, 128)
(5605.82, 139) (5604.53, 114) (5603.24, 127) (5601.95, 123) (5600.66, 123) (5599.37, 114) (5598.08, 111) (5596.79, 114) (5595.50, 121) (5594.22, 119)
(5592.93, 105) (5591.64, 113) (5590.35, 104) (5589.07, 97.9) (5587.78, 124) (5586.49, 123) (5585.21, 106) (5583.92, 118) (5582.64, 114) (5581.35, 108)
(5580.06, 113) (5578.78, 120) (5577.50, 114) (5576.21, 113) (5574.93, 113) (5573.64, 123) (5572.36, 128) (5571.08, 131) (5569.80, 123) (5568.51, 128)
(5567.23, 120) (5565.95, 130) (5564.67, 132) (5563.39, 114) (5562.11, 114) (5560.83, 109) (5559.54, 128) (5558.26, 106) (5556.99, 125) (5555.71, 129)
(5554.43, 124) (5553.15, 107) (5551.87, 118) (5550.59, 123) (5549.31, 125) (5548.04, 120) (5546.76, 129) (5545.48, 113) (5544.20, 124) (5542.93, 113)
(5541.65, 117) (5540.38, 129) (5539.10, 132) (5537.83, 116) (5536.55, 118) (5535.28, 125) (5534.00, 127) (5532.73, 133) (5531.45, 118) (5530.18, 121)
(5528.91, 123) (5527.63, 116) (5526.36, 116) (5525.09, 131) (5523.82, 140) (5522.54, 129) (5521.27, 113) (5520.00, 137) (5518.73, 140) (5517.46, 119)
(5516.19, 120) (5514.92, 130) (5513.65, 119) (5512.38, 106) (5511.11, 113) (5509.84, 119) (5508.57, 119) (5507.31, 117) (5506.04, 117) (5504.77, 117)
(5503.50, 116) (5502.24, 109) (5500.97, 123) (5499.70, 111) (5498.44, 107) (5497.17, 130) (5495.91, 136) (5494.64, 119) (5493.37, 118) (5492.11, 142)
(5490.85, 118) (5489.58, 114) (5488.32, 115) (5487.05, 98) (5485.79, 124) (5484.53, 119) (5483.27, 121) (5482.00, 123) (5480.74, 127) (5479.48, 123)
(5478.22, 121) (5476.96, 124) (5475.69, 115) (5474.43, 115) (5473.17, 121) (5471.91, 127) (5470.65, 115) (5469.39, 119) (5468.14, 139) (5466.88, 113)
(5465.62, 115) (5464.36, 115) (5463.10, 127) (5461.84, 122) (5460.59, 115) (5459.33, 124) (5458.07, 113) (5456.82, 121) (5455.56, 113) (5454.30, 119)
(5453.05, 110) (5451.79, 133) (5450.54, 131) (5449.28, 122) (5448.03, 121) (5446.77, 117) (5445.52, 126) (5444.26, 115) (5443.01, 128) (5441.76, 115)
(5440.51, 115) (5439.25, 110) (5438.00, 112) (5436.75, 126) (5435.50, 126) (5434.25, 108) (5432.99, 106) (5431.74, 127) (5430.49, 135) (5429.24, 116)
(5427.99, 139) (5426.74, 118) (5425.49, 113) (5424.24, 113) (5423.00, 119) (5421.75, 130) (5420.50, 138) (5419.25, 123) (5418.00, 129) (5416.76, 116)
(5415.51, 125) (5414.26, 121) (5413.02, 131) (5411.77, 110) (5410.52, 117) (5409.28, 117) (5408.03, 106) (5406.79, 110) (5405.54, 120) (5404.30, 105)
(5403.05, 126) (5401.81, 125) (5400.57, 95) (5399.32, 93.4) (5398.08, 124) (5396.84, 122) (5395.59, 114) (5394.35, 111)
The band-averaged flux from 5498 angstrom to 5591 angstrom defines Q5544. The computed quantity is 120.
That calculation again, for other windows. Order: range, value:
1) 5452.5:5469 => 119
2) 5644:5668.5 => 120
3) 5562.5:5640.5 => 118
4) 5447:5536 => 121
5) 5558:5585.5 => 119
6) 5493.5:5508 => 118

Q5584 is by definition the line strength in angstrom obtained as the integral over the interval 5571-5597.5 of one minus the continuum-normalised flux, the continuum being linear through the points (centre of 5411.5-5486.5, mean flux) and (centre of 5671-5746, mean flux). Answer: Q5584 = 1.5 angstrom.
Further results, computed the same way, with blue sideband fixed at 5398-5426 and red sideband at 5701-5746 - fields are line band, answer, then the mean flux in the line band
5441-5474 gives -0.7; 121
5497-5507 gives 0.3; 116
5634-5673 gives 0.4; 120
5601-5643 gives 0.3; 120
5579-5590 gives 0.6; 113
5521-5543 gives -0.8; 124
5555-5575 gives -0.4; 122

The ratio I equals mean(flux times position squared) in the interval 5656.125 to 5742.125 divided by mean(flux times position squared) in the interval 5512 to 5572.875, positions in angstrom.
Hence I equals 1.0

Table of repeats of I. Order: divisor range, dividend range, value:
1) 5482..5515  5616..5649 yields 1.05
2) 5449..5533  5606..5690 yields 1.05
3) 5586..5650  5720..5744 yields 1.09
